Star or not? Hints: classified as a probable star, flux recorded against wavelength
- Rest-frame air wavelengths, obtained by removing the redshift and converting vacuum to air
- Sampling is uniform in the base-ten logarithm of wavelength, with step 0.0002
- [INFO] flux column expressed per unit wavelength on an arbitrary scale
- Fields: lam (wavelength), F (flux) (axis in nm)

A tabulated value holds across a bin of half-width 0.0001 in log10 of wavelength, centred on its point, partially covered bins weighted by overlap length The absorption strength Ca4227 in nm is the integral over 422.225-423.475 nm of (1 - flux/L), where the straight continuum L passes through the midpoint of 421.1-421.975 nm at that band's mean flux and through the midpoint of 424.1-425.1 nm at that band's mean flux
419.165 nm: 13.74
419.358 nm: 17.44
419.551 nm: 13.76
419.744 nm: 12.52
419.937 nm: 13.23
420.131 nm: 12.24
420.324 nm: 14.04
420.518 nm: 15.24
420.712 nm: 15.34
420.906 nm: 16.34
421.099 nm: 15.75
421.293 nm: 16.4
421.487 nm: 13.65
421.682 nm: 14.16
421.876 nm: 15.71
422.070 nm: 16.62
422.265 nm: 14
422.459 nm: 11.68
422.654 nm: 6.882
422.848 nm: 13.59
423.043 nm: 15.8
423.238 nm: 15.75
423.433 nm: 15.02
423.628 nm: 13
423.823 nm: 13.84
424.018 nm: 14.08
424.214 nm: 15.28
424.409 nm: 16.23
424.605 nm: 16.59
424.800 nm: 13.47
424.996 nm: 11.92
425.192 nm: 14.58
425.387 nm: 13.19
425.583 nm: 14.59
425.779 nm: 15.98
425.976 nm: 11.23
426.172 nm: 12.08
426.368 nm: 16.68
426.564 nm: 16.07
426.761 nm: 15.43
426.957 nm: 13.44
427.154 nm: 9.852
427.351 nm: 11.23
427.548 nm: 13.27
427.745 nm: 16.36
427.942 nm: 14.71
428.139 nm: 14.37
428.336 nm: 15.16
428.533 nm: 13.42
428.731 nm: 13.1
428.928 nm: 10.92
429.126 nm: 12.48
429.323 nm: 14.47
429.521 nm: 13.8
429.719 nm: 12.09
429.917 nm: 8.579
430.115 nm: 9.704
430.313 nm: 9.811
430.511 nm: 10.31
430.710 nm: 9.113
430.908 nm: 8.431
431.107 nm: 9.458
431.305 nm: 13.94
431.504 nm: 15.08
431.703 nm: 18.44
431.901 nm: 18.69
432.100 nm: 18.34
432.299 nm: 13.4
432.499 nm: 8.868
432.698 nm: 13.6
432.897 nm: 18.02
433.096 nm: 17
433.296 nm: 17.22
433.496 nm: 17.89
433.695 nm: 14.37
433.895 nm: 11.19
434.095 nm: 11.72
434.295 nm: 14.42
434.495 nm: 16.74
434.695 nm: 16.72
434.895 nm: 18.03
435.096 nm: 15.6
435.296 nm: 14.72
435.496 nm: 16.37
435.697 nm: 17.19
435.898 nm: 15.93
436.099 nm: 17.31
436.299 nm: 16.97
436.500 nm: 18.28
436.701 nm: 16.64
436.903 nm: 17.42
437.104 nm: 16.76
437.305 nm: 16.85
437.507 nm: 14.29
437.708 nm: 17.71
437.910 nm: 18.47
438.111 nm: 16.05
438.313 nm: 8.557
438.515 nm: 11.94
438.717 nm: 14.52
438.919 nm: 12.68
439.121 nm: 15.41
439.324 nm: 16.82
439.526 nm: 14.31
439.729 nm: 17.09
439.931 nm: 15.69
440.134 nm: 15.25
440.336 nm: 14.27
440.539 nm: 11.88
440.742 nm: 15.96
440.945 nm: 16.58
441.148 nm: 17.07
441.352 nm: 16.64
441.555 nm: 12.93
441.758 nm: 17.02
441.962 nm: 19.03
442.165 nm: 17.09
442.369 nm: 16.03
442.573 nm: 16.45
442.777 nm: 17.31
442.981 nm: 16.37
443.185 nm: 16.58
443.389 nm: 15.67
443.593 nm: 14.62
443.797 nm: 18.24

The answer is 0.148 nm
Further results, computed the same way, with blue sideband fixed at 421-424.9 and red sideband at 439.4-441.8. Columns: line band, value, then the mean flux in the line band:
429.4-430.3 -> 0.23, 11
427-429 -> 0.19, 13.3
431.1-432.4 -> -0.08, 15.8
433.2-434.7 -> 0.01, 14.9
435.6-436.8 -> -0.15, 17.1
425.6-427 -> 0.01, 14.5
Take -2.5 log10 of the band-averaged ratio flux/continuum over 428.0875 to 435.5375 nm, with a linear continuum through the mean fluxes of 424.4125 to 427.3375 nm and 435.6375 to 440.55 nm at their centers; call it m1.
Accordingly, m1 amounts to 0.07 mag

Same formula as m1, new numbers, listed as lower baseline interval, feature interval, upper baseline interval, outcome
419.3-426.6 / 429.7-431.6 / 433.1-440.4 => 0.38 mag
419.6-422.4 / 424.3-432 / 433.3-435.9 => 0.14 mag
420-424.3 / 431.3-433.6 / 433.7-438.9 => -0.05 mag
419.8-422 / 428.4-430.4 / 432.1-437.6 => 0.27 mag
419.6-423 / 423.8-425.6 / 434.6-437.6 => 0.01 mag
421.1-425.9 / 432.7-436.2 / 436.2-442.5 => -0.04 mag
